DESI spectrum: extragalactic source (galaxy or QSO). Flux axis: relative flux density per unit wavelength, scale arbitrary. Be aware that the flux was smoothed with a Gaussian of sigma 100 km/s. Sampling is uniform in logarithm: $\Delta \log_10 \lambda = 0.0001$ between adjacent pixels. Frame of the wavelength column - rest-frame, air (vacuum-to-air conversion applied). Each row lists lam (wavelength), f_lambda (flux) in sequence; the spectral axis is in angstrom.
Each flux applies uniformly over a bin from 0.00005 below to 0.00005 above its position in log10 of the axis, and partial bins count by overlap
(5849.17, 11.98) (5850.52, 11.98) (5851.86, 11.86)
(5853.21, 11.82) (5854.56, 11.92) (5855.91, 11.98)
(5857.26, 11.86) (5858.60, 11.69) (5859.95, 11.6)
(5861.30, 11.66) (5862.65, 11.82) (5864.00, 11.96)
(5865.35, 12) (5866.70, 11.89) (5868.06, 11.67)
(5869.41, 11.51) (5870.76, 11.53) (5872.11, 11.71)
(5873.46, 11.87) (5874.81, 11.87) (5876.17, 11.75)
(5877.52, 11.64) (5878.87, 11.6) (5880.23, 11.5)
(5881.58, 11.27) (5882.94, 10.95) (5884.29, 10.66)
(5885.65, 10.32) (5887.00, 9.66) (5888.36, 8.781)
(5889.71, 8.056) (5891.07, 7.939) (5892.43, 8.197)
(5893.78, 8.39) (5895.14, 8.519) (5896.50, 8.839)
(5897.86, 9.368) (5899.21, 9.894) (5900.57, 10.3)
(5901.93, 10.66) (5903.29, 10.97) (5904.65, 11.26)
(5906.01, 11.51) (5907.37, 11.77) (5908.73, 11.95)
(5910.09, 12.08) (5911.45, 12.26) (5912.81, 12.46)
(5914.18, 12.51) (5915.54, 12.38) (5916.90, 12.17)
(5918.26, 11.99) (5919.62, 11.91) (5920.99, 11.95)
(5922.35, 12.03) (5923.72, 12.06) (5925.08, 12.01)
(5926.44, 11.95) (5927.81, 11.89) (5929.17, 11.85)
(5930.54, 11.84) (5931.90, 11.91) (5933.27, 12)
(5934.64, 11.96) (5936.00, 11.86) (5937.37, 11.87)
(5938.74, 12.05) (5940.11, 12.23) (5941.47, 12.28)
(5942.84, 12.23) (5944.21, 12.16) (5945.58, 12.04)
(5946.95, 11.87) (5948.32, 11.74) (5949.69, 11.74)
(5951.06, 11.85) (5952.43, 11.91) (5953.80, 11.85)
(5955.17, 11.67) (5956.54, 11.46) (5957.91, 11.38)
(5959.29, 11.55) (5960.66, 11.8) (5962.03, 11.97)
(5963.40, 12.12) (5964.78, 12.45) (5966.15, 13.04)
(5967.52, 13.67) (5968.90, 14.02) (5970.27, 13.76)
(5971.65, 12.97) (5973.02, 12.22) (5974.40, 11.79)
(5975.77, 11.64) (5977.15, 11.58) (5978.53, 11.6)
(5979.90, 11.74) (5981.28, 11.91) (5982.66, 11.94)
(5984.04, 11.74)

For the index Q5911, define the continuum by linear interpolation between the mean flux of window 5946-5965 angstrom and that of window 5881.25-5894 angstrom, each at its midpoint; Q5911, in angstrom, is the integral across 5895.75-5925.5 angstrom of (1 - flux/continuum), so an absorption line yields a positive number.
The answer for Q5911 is -3.57 angstrom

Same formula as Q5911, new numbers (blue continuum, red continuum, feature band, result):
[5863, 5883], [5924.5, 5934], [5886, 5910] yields 4.0 angstrom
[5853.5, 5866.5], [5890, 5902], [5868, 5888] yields -1.6 angstrom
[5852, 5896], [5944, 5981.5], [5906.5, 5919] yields -0.8 angstrom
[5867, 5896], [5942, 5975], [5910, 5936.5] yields -1.5 angstrom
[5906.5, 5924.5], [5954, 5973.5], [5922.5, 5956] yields 0.9 angstrom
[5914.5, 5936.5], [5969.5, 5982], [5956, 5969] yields -0.2 angstrom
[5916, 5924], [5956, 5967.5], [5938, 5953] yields 0.1 angstrom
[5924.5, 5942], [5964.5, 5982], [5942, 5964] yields 0.7 angstrom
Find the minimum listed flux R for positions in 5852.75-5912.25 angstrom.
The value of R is 7.939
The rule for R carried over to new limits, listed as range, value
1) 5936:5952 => 11.74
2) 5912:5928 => 11.89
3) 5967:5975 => 11.79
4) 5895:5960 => 8.519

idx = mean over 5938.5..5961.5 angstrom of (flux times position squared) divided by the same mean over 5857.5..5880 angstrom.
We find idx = 1.04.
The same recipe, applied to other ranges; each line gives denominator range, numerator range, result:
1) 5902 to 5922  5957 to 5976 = 1.07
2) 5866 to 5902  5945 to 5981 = 1.20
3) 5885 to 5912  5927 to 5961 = 1.20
